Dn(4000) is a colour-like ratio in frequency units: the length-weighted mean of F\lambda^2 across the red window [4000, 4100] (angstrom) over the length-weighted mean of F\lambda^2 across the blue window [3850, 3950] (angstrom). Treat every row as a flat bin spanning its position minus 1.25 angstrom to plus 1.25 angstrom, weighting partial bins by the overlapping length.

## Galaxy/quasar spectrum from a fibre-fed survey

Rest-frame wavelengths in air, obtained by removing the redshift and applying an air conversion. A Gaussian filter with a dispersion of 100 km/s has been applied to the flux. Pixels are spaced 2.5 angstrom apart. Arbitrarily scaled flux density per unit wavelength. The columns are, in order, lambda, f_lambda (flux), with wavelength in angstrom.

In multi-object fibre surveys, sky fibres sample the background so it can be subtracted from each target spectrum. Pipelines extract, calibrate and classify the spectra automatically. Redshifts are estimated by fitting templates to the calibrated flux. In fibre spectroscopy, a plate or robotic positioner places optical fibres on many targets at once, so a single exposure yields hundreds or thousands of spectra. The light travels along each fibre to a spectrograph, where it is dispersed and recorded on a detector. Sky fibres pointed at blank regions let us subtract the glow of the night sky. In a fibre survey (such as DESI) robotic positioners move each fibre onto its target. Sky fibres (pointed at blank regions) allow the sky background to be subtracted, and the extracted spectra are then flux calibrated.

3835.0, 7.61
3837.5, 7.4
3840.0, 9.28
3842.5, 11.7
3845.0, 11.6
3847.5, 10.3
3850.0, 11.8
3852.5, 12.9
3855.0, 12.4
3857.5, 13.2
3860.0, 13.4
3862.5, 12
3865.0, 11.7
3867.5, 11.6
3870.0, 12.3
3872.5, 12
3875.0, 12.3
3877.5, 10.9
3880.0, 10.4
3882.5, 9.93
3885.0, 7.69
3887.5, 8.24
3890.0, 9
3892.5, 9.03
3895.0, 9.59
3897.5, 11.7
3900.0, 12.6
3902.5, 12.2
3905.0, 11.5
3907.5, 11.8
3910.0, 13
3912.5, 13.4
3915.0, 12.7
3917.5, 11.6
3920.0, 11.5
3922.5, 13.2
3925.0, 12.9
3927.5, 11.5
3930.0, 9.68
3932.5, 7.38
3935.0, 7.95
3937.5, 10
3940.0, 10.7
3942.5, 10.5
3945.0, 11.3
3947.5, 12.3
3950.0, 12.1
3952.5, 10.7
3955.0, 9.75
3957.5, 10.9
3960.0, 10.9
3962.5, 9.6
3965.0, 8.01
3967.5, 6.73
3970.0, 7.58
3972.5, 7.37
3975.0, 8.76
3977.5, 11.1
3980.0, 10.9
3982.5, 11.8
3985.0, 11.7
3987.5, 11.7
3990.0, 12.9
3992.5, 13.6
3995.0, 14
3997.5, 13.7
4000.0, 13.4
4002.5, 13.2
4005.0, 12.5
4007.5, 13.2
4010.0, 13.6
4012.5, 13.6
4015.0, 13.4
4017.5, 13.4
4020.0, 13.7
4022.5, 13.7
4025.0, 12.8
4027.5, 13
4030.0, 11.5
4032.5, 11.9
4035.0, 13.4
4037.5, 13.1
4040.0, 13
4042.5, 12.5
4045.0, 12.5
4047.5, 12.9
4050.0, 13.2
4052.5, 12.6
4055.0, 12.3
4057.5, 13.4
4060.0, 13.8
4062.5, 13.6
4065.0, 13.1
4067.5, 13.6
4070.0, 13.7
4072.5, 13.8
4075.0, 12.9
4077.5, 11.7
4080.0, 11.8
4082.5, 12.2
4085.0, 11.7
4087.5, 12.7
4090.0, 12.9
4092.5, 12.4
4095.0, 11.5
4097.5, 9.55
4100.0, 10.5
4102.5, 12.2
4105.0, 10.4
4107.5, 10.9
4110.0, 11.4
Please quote 1.23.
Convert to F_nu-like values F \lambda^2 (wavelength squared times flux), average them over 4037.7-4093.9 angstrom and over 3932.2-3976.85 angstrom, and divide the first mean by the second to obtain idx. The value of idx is 1.41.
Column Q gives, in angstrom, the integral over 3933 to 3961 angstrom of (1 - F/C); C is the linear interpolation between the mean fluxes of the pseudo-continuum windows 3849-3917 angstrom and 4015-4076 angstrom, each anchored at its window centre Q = 3.56 angstrom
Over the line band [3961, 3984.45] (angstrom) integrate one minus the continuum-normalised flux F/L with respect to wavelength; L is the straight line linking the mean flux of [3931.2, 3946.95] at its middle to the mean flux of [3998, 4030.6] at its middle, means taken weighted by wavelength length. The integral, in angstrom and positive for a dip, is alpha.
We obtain 4.42 angstrom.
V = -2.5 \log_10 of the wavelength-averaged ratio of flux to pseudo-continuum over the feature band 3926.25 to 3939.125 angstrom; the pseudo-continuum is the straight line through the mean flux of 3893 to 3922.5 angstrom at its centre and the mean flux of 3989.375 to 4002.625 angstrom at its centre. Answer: 0.31 mag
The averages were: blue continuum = 11.9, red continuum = 13.5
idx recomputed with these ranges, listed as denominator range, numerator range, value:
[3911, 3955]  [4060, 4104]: 1.20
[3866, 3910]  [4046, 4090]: 1.30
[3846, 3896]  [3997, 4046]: 1.28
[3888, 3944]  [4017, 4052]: 1.24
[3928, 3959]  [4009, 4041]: 1.32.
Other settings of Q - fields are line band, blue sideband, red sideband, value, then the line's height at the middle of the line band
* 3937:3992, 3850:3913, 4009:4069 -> 8.45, 12.3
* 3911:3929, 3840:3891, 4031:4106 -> -1.25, 11.6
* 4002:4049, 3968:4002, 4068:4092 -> -4.35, 11.9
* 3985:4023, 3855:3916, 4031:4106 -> -3.61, 12.1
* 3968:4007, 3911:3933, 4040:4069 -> 2.62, 12.4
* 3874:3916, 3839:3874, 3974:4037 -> 4.09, 12.1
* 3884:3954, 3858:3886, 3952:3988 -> -2.22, 10.6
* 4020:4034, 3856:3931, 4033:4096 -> -0.22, 12.5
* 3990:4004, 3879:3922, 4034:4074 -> -1.31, 12.3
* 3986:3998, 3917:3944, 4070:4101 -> -2.08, 11.2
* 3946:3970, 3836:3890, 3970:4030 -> 3.92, 12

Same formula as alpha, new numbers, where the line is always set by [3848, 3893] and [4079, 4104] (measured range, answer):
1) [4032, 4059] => -2.8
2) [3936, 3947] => 0.7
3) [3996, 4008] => -1.8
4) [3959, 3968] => 2.0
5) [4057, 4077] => -3.0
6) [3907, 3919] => -1.3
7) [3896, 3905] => -0.6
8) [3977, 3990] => -0.2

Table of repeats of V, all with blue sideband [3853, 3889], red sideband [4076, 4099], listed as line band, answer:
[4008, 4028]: -0.152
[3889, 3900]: 0.121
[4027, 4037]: -0.069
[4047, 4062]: -0.116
